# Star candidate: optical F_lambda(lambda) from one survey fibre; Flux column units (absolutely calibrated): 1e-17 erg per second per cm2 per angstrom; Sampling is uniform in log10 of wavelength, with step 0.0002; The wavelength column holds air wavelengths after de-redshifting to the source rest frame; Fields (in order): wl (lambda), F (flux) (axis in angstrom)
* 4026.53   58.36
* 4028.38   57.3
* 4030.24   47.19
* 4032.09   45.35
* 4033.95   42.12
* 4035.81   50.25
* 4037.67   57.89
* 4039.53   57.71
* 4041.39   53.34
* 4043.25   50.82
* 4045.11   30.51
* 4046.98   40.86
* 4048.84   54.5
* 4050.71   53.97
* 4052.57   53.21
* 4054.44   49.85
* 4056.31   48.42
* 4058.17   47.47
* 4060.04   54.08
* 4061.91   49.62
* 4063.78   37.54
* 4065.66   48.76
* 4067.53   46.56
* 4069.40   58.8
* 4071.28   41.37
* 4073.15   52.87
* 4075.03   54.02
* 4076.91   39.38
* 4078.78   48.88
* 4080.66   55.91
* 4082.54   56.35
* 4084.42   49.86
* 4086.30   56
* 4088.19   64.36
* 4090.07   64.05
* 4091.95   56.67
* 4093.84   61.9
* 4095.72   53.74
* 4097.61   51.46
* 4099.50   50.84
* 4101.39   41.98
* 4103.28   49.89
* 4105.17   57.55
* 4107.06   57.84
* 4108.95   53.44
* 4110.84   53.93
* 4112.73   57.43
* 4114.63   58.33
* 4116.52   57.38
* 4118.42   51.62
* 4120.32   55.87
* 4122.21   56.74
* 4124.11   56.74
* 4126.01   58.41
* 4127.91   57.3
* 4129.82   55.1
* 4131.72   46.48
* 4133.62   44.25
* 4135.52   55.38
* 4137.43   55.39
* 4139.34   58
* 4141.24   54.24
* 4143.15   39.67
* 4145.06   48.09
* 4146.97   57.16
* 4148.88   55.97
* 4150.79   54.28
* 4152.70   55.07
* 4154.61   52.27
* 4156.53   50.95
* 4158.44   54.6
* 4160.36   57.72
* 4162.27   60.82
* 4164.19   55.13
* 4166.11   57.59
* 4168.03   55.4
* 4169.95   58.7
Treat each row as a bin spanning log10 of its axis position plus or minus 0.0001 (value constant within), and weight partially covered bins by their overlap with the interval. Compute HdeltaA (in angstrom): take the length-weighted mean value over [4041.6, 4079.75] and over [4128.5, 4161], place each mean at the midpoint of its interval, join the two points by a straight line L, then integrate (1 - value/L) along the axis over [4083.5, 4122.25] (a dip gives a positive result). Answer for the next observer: -3.7 angstrom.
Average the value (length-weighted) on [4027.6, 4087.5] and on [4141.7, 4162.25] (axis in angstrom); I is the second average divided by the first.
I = 1.1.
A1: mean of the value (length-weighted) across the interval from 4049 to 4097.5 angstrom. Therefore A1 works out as 52.2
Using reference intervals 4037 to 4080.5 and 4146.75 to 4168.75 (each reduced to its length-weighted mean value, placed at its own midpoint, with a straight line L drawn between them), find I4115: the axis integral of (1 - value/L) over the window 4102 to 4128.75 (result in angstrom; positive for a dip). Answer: -1.5 angstrom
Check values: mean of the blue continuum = 49.2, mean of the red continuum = 55.5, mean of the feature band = 55.7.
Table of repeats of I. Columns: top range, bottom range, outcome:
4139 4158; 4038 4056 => 1.06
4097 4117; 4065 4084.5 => 1.07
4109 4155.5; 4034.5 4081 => 1.09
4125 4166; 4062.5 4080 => 1.12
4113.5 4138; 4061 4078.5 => 1.14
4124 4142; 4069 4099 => 1.00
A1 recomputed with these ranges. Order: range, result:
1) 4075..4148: 53.9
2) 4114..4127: 56.4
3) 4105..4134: 55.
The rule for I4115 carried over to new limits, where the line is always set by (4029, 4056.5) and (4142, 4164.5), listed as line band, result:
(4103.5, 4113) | -0.69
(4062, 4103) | -0.95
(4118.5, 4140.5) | -0.79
